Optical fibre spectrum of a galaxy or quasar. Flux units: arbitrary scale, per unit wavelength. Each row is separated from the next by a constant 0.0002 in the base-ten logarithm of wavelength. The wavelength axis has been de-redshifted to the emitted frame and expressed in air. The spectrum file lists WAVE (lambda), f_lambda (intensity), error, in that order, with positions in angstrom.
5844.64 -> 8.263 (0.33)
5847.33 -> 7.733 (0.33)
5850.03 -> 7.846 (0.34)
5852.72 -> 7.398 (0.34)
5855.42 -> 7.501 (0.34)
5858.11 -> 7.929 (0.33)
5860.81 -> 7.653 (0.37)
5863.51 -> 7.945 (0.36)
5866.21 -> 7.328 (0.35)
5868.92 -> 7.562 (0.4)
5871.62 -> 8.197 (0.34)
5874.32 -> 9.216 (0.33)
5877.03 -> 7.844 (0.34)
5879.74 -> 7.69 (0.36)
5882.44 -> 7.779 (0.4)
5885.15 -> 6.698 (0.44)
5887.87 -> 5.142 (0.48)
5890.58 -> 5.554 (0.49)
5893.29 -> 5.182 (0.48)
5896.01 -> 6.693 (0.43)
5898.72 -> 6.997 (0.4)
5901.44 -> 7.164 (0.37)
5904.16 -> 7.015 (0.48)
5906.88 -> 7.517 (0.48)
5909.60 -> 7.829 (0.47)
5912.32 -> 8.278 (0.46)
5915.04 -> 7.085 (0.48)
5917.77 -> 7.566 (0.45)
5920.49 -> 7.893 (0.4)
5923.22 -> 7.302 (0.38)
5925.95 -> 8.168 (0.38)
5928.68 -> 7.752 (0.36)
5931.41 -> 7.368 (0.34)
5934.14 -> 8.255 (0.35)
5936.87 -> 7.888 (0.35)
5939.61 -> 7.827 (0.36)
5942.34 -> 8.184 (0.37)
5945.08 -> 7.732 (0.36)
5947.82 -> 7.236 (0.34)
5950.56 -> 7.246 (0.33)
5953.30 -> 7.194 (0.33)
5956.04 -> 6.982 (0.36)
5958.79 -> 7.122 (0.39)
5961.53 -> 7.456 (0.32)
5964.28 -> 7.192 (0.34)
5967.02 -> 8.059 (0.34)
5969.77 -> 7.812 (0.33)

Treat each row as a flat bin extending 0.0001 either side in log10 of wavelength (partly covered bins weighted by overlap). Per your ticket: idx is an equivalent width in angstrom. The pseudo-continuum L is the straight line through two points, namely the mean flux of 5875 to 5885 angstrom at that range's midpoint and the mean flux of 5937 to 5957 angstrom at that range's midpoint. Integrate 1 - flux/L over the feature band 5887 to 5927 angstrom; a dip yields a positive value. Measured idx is 3.2 angstrom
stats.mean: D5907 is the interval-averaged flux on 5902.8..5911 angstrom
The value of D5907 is 7.46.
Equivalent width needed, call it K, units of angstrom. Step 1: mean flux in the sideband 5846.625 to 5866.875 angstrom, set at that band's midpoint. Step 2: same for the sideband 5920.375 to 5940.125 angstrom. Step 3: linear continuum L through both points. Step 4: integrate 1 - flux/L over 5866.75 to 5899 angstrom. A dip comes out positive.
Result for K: 2.8 angstrom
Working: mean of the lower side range 7.68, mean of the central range 7.05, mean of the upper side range 7.8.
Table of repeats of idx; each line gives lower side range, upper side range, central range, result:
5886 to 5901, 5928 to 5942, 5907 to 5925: -1.7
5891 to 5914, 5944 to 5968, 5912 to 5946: -2.8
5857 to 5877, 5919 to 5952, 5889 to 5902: 2.7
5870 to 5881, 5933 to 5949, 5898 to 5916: 1.4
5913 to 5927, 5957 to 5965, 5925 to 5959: -0.9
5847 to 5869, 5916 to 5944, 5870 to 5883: -0.8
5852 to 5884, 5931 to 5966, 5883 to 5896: 3.1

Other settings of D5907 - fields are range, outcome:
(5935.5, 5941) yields 7.87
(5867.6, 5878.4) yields 8.21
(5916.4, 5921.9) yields 7.72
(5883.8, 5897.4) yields 5.86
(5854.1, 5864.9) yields 7.76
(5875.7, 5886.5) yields 7.51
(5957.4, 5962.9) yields 7.29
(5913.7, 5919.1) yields 7.32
